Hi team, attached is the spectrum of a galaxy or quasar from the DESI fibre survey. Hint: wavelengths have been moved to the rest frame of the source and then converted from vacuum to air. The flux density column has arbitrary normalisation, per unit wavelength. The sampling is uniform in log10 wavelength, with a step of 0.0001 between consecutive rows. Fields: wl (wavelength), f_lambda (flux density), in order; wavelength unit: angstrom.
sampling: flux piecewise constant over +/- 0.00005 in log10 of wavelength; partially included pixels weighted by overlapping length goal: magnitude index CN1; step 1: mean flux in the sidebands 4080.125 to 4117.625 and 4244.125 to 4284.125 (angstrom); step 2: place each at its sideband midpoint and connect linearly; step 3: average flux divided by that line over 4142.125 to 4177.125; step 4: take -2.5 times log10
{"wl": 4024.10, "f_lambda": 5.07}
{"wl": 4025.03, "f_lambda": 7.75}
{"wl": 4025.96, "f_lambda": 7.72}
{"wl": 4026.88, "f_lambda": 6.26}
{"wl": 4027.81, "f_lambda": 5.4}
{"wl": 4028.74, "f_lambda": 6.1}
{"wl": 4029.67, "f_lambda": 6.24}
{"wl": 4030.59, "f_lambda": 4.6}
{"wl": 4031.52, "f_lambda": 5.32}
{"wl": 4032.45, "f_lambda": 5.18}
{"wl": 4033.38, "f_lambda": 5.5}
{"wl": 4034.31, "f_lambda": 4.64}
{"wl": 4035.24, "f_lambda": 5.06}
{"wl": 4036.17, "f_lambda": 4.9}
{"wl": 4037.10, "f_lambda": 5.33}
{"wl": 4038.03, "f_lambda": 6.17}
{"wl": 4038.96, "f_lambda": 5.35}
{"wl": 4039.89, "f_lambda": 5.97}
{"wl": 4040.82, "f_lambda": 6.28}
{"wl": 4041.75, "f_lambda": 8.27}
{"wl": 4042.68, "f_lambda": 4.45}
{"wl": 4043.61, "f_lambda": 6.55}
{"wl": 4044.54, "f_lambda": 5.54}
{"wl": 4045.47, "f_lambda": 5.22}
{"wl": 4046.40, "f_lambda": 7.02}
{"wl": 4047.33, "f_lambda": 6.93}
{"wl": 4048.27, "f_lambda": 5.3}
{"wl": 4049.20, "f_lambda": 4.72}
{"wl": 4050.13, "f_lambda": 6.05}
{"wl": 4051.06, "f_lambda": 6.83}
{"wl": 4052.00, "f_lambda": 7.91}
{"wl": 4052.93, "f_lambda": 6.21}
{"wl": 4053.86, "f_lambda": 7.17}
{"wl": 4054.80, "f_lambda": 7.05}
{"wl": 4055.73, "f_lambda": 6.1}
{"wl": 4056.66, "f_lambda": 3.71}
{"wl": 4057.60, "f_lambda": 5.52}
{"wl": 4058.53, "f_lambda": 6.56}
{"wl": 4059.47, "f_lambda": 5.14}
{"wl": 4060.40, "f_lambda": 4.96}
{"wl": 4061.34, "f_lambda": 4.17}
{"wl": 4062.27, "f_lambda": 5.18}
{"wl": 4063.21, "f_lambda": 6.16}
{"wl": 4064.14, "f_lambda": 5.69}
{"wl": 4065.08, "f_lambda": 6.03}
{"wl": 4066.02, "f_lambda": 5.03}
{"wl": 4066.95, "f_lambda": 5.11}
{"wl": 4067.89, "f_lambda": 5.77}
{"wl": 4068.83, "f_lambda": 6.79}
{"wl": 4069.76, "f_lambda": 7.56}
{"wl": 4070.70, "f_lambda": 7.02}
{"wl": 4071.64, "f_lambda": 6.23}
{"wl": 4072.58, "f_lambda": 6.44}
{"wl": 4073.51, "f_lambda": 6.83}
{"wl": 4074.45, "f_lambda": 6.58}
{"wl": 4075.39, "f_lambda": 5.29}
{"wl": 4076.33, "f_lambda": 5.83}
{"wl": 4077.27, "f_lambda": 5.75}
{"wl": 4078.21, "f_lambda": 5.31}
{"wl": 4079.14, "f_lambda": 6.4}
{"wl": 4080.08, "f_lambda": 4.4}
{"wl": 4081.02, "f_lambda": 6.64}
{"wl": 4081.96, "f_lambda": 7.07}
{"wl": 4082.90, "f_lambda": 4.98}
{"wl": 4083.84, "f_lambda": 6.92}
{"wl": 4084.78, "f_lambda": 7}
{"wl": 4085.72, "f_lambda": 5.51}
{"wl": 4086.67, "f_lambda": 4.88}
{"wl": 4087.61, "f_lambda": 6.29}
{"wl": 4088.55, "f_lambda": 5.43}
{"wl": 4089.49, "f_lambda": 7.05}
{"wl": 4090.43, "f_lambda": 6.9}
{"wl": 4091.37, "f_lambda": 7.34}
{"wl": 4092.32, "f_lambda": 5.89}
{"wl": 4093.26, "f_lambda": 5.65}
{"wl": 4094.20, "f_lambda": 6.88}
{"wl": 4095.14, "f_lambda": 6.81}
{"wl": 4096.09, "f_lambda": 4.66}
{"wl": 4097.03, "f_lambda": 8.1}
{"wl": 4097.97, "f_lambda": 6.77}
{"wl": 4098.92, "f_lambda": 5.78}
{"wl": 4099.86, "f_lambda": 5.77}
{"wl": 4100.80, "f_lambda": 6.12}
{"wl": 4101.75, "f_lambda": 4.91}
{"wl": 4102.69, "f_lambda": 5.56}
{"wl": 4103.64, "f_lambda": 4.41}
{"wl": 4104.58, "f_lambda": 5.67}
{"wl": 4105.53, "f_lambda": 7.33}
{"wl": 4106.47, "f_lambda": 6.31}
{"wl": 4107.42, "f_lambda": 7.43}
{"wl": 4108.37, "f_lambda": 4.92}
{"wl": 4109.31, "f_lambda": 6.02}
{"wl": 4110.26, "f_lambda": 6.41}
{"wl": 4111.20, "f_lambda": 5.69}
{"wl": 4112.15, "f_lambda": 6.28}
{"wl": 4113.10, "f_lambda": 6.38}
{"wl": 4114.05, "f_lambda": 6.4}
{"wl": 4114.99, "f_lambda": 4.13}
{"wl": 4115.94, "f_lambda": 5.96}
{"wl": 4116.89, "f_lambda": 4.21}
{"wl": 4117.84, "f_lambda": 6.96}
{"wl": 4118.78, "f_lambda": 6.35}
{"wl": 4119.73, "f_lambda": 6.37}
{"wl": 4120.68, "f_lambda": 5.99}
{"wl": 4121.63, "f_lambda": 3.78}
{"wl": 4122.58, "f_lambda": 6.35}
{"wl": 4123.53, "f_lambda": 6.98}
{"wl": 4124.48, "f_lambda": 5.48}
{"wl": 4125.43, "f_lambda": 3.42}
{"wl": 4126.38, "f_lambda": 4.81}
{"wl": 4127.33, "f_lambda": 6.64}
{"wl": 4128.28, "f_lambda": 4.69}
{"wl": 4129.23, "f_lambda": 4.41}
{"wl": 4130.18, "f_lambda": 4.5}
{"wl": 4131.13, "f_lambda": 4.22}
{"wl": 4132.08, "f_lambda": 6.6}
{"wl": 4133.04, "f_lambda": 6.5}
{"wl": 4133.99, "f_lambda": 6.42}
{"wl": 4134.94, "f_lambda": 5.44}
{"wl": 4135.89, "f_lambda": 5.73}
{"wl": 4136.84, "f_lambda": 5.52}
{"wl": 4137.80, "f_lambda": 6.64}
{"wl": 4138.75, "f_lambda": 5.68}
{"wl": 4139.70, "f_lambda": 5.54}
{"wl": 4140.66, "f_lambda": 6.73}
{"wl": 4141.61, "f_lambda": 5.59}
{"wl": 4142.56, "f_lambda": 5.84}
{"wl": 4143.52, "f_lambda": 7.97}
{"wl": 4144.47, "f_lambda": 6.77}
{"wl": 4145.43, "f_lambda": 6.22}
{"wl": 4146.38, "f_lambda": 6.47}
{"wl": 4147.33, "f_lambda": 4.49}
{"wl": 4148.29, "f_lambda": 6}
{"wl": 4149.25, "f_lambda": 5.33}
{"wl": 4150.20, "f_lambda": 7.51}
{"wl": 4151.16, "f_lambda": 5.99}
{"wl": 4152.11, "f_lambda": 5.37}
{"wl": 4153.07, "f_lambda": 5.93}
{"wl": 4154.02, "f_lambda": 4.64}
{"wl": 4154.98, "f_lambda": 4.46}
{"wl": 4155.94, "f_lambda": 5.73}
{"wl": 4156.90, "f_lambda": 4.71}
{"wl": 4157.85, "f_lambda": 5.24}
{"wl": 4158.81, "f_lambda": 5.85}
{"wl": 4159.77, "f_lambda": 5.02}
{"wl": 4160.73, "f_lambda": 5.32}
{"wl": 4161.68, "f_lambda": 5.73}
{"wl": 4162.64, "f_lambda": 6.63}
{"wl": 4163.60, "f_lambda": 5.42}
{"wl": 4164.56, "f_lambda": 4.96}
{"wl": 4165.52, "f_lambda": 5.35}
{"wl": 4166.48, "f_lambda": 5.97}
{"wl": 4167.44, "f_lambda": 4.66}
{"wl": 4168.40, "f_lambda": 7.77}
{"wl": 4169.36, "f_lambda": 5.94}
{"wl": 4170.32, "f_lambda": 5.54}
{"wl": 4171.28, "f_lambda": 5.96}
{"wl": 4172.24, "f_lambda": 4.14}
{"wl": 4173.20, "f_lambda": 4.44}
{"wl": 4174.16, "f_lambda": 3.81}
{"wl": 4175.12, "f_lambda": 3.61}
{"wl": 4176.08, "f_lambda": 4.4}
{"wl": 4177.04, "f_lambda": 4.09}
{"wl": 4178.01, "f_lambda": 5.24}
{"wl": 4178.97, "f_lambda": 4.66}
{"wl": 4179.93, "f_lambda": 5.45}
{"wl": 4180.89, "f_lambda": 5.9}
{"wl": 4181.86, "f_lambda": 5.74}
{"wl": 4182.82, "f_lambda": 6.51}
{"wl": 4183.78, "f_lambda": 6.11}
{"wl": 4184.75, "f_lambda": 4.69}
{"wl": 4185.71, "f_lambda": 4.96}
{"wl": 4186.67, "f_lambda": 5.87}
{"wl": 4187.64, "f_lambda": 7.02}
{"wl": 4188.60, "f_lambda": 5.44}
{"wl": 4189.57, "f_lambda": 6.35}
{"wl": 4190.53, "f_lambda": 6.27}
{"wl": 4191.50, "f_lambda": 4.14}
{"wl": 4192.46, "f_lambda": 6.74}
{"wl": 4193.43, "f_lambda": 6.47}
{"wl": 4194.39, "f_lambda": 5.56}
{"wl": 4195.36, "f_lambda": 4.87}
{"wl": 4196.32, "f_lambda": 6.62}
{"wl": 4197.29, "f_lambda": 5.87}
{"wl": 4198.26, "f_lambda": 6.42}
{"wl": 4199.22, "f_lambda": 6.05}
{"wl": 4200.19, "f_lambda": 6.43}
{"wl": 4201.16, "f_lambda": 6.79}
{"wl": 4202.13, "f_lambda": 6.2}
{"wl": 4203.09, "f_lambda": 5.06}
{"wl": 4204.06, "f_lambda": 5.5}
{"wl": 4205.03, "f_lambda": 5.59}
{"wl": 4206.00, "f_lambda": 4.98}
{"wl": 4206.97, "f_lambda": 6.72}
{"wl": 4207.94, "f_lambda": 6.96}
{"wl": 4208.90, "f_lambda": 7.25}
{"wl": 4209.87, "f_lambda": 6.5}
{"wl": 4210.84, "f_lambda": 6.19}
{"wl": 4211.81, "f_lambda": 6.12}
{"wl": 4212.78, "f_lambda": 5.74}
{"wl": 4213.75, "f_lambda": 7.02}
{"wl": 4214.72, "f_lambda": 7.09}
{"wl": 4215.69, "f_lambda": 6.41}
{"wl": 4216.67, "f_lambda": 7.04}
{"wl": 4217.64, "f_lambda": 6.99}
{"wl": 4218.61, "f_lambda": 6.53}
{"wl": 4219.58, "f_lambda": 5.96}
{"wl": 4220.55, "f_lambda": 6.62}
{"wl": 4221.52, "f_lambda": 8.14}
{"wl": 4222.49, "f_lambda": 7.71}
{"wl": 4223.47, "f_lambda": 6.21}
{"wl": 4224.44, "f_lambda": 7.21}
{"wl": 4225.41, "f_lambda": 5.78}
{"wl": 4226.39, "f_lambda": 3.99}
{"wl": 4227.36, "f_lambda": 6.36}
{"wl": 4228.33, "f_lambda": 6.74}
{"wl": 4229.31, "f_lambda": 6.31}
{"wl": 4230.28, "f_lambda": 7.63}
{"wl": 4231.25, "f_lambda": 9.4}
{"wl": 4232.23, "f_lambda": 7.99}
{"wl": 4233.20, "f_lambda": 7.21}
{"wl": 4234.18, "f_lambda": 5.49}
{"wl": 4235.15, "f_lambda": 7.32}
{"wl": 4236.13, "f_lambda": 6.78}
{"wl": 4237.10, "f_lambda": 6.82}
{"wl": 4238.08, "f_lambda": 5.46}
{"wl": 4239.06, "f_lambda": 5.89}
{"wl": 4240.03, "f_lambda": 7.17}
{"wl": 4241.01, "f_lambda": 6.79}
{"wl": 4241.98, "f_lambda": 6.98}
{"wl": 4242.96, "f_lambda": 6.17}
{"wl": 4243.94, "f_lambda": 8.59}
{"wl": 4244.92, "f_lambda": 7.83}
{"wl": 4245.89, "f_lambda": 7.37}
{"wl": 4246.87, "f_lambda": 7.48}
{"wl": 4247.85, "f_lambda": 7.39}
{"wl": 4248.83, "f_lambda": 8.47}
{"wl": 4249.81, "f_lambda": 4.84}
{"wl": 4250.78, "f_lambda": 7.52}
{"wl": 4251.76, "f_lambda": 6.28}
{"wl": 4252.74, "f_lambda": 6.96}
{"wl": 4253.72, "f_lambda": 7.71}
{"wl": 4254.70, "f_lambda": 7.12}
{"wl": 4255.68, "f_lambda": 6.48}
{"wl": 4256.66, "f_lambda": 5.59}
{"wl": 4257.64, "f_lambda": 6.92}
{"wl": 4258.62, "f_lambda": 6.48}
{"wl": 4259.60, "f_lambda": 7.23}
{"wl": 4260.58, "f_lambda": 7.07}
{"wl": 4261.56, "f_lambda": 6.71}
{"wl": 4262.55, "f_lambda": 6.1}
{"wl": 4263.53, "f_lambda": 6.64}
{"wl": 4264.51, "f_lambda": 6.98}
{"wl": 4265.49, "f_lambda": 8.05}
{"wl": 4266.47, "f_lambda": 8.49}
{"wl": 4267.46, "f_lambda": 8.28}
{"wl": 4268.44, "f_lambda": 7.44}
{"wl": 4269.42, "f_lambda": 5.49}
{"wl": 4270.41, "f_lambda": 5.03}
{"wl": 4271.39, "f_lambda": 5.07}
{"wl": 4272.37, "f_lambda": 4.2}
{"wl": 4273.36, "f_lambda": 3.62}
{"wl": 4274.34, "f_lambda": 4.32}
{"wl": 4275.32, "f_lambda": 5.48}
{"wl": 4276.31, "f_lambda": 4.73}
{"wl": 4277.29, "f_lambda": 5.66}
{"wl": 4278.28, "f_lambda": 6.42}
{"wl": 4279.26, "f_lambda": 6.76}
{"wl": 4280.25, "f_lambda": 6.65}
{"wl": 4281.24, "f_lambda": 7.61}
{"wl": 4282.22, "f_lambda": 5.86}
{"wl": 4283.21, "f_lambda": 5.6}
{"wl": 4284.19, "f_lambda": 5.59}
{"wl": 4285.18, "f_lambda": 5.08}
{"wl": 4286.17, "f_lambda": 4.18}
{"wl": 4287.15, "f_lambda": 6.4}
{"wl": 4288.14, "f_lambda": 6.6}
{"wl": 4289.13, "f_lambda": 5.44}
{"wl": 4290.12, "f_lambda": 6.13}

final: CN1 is 0.13 mag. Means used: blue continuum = 6.05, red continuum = 6.5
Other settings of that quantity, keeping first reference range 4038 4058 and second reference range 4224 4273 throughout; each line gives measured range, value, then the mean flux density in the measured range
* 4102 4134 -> 0.120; 5.68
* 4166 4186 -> 0.243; 5.22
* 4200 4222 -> 0.037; 6.43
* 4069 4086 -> -0.004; 6.23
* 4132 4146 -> 0.036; 6.2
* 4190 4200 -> 0.117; 5.92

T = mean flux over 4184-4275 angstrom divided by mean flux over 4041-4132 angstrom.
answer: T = 1.09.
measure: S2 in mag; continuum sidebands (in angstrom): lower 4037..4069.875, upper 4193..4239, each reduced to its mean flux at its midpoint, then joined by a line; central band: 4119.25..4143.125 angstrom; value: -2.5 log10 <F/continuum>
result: 0.11 mag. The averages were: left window 5.93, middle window 5.6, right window 6.47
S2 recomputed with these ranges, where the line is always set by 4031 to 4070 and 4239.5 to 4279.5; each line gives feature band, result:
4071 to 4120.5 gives -0.02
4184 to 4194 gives 0.09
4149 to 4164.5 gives 0.12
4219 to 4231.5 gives -0.04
